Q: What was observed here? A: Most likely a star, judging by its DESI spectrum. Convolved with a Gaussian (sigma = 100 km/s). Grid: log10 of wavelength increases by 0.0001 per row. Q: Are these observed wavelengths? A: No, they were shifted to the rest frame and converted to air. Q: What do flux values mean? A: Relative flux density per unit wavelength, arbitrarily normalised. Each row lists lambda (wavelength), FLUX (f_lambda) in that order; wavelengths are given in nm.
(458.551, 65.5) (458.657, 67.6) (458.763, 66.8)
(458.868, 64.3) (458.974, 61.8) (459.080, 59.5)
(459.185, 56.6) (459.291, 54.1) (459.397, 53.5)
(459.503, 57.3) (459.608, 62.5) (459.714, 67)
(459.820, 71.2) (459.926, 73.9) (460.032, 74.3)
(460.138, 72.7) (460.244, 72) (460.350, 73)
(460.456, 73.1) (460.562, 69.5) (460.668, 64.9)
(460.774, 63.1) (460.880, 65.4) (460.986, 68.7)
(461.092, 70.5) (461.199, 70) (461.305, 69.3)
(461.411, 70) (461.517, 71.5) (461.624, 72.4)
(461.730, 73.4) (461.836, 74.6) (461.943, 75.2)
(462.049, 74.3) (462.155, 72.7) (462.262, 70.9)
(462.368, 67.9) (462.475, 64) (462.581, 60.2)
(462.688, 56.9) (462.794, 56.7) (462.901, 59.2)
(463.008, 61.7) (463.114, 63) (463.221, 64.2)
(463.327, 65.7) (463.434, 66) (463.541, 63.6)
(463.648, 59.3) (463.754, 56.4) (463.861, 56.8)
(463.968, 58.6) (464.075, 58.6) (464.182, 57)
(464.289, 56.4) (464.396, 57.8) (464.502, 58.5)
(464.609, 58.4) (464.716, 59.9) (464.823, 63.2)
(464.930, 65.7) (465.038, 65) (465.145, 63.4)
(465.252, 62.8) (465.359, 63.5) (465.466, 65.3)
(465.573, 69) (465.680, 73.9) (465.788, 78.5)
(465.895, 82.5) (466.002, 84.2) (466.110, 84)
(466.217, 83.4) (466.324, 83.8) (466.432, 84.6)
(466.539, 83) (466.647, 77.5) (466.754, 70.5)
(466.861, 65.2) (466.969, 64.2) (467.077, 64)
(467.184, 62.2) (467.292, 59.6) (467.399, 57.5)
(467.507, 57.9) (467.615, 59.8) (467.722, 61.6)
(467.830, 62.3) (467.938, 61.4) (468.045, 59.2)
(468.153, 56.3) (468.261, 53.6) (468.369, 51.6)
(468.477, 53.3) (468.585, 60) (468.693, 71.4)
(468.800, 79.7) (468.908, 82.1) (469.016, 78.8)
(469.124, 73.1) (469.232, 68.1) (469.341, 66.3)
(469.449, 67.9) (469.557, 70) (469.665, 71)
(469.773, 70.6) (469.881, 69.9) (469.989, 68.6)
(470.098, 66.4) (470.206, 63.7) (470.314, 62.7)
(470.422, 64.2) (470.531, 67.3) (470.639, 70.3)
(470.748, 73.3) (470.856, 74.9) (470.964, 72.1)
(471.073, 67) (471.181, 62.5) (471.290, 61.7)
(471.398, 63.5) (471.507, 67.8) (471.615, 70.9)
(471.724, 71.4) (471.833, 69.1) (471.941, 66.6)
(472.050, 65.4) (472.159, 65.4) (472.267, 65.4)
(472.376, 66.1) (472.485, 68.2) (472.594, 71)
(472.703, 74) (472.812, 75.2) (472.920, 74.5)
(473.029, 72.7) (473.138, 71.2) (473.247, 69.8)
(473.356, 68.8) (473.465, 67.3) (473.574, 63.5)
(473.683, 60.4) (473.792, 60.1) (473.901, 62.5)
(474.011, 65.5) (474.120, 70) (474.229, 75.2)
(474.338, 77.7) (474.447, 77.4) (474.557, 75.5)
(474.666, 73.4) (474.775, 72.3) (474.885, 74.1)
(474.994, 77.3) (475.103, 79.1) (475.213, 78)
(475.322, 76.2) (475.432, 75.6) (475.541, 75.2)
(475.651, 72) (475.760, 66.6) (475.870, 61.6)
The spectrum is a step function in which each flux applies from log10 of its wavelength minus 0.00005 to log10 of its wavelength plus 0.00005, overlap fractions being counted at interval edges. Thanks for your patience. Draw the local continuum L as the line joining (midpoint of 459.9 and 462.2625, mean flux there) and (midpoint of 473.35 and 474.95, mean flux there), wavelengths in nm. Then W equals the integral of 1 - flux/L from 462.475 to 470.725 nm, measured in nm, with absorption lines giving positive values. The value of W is 0.54 nm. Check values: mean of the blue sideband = 71.1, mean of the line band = 65.8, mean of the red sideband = 69.6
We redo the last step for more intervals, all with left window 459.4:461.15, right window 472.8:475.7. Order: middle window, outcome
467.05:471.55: 0.32 nm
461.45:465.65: 0.31 nm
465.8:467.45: -0.10 nm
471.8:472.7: 0.05 nm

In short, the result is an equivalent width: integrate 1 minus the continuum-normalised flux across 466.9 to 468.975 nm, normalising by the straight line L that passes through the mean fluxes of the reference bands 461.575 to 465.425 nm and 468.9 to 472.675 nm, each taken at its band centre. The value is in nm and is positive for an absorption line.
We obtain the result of 0.14 nm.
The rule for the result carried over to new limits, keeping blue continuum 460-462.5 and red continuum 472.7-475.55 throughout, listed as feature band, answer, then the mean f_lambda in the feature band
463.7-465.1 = 0.23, 59.4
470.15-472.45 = 0.14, 67.2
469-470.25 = 0.04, 69.3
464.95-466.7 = -0.10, 75.1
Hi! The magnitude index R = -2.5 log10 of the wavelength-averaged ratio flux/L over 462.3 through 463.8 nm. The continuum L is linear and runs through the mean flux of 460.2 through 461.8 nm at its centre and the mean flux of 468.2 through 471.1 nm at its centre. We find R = 0.12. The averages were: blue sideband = 69.8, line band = 61.9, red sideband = 68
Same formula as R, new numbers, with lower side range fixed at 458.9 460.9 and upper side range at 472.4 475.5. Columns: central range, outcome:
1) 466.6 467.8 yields 0.084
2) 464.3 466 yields 0.027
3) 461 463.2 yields -0.019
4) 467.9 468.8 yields 0.162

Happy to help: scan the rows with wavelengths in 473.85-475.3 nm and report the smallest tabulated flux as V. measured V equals 62.5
